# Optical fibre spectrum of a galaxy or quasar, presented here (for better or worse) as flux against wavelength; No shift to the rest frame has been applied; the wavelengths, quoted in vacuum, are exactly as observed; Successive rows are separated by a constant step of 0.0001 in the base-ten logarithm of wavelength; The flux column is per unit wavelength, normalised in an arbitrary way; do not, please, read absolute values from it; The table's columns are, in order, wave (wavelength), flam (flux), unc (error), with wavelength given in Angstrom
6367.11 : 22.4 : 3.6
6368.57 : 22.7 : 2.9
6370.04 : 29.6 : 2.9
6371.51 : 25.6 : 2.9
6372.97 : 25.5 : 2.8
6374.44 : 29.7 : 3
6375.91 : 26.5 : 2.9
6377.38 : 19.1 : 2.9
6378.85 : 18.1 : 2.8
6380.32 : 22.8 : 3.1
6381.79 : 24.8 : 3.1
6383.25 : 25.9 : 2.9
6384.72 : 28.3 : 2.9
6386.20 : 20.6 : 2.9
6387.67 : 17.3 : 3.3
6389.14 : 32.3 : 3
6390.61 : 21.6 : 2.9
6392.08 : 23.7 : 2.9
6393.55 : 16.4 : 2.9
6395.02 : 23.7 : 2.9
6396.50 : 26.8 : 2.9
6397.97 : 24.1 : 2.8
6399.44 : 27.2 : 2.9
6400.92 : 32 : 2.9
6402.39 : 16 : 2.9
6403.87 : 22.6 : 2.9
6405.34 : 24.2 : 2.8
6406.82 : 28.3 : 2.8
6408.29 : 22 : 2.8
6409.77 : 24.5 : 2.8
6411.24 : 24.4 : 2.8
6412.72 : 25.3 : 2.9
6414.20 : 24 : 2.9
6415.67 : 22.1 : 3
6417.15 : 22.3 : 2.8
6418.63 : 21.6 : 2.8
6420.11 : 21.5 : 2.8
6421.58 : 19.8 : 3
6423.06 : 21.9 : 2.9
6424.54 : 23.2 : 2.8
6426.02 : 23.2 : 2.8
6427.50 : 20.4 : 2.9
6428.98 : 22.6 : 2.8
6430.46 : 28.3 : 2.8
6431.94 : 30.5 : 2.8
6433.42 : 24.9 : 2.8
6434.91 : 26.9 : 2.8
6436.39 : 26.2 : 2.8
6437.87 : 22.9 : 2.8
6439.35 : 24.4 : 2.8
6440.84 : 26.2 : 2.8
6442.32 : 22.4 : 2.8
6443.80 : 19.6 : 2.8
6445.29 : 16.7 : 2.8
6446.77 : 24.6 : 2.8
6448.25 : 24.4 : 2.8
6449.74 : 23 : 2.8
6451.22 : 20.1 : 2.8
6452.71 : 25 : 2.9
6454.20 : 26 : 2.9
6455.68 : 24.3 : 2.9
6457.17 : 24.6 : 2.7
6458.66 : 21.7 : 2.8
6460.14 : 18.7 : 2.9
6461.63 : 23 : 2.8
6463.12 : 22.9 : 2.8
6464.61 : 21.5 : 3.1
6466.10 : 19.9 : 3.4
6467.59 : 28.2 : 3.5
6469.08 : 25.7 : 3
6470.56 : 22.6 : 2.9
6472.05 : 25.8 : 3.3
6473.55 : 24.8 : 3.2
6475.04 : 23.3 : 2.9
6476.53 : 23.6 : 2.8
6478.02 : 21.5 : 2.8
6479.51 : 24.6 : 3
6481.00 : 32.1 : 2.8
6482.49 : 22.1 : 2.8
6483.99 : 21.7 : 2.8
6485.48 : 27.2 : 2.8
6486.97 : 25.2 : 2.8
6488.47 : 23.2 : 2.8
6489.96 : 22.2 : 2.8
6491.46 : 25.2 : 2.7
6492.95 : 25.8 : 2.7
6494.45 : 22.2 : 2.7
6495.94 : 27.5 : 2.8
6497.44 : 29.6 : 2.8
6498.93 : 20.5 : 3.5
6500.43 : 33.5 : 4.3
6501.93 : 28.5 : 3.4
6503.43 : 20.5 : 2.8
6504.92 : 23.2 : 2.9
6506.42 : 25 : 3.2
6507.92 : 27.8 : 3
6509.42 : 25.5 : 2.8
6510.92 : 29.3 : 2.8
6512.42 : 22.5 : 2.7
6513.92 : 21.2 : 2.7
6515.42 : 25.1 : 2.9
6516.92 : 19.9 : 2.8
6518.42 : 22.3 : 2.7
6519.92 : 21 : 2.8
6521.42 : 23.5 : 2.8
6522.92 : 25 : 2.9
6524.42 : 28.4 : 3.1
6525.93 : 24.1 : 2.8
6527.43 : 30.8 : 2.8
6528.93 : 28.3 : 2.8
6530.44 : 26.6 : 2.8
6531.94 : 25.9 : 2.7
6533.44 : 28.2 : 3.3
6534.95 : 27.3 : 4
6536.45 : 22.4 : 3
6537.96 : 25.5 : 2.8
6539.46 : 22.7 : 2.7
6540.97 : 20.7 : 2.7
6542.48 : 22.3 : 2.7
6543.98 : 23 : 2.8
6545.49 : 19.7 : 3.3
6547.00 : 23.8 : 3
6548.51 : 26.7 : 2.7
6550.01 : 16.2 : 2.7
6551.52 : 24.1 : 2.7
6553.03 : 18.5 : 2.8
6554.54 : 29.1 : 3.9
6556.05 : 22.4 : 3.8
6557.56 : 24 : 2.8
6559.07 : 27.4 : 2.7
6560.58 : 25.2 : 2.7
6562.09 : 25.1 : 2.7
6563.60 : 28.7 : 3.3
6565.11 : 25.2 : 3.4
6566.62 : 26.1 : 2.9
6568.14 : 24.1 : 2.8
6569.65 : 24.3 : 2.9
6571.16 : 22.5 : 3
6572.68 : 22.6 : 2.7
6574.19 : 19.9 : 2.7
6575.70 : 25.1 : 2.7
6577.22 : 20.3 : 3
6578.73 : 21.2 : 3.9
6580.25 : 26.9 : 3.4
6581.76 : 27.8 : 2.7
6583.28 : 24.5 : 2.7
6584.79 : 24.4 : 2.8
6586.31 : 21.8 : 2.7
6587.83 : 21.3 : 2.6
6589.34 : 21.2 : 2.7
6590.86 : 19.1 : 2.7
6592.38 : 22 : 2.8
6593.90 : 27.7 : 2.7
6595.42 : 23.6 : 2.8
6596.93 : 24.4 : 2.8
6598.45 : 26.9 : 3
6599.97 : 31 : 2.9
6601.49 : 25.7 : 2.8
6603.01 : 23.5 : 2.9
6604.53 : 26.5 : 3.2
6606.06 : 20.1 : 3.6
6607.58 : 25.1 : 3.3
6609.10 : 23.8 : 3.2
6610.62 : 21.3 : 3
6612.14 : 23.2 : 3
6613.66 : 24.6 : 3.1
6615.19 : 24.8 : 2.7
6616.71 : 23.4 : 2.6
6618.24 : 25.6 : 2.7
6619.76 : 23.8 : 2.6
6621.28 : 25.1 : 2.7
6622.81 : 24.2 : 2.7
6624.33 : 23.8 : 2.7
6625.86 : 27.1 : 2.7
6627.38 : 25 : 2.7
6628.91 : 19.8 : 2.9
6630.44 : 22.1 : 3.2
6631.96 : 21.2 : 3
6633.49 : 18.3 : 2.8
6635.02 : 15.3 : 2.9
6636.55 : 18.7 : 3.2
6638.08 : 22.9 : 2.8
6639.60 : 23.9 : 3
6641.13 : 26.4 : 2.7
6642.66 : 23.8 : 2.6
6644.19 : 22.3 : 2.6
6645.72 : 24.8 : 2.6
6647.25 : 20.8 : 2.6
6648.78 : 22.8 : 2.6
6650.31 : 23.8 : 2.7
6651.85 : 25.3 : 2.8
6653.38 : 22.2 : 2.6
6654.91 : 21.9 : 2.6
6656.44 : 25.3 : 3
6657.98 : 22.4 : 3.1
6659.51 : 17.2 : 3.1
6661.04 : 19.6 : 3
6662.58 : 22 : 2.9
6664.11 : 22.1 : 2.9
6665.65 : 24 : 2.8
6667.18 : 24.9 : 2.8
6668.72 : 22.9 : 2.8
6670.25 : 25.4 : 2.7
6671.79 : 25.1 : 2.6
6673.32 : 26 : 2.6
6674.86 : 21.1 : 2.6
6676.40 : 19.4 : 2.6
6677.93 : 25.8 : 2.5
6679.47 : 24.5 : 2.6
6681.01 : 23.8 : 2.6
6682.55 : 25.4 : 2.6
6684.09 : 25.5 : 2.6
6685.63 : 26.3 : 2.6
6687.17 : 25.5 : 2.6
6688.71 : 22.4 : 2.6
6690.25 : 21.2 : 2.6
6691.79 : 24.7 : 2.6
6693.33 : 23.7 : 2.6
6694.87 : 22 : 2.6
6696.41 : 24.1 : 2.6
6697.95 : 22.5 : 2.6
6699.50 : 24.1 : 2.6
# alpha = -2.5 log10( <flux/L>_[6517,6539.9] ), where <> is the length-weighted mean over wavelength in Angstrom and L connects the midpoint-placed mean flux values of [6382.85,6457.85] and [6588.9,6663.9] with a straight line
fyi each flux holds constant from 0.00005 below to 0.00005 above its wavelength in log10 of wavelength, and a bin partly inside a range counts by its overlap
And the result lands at -0.09 mag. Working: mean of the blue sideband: 23.7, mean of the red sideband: 23.2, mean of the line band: 25.4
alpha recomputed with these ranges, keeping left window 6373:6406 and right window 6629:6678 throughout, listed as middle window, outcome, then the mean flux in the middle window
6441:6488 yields 0.00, 23.5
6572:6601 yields -0.05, 23.8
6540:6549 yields 0.02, 22.6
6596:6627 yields -0.09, 24.7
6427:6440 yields -0.08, 25.3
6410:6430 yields 0.05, 22.6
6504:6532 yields -0.08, 25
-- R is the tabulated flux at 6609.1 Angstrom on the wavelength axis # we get 23.8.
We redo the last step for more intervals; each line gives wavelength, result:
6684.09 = 25.5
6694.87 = 22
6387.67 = 17.3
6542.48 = 22.3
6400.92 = 32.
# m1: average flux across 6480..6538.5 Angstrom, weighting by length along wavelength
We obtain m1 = 25.3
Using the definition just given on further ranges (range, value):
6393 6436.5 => 23.9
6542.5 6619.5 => 23.9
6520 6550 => 24.7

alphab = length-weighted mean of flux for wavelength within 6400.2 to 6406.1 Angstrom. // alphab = 23.7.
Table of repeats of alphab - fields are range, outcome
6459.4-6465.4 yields 21.5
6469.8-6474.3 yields 24.4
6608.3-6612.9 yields 22.8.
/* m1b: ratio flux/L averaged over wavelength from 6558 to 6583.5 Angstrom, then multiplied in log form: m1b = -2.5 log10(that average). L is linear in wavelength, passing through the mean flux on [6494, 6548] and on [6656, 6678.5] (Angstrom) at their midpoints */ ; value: -0.02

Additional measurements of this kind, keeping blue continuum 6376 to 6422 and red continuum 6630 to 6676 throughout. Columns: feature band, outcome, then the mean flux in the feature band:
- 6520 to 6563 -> -0.07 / 24.5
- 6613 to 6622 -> -0.09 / 24.5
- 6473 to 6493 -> -0.06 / 24.4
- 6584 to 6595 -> 0.01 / 22.5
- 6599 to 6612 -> -0.09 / 24.6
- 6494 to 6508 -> -0.12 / 25.8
